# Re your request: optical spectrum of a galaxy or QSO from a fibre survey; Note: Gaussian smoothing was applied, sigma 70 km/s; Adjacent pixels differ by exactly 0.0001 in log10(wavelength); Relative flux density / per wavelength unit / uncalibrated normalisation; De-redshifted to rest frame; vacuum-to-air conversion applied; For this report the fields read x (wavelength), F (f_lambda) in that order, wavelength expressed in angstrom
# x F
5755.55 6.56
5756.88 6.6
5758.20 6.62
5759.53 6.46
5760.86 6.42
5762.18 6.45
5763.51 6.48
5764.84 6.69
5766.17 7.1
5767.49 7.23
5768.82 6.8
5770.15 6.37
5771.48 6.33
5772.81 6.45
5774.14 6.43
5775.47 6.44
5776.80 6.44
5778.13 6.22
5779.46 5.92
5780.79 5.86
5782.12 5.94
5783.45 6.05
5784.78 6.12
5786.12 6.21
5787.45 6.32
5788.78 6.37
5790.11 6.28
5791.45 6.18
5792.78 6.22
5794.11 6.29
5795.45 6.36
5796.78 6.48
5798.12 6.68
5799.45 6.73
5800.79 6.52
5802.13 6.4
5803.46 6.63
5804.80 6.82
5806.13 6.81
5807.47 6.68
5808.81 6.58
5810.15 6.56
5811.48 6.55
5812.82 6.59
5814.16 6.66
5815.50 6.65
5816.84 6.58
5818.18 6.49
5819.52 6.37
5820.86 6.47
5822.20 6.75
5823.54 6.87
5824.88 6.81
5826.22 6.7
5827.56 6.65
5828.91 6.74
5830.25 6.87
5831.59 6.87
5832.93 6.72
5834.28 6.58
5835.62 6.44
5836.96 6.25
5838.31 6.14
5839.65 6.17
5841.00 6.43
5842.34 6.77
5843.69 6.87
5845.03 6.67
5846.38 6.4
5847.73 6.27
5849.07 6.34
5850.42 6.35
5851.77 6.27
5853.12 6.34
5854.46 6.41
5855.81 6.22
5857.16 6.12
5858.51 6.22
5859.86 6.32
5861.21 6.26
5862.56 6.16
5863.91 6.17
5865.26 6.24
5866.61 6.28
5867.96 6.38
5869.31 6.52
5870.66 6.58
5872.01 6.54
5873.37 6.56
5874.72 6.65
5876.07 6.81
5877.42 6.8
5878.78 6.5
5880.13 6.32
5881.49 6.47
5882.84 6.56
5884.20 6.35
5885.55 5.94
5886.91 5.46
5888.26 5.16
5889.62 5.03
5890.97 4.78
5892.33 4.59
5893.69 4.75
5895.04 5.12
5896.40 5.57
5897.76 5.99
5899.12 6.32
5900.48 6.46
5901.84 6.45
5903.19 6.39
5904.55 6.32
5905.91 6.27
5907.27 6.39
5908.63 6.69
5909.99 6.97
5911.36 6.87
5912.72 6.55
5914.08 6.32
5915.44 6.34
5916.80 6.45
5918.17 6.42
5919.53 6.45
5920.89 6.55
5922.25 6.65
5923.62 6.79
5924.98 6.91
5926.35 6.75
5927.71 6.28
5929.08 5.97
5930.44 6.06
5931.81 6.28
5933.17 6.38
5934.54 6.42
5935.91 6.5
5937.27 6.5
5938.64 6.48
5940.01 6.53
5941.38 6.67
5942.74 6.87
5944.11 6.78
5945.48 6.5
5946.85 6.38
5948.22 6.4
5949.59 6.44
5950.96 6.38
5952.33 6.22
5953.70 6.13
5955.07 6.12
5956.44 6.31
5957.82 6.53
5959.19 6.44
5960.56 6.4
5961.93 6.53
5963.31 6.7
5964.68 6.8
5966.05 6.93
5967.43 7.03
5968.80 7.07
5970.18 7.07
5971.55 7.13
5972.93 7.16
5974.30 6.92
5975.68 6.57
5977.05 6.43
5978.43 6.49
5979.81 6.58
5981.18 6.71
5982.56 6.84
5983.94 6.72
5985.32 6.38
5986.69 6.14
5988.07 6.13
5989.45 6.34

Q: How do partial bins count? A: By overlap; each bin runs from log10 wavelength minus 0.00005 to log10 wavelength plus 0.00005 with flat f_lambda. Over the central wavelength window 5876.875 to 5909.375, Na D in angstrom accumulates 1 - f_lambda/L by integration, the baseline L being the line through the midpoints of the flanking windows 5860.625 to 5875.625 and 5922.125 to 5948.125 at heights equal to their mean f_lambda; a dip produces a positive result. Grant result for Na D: 2.5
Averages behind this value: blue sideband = 6.4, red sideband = 6.5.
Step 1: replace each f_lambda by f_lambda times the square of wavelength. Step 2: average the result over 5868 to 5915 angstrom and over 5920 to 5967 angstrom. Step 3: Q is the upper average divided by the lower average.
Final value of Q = 1.07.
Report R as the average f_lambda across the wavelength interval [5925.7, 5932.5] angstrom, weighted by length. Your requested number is 6.27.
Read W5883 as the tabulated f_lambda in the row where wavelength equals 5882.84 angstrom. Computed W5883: 6.56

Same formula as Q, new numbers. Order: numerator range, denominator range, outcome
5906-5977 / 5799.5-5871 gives 1.05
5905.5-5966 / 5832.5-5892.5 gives 1.06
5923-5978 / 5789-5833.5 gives 1.04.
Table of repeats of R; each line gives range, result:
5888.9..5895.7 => 4.86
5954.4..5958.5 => 6.31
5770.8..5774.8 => 6.4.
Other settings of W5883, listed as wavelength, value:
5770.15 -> 6.37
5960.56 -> 6.4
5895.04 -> 5.12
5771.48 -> 6.33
